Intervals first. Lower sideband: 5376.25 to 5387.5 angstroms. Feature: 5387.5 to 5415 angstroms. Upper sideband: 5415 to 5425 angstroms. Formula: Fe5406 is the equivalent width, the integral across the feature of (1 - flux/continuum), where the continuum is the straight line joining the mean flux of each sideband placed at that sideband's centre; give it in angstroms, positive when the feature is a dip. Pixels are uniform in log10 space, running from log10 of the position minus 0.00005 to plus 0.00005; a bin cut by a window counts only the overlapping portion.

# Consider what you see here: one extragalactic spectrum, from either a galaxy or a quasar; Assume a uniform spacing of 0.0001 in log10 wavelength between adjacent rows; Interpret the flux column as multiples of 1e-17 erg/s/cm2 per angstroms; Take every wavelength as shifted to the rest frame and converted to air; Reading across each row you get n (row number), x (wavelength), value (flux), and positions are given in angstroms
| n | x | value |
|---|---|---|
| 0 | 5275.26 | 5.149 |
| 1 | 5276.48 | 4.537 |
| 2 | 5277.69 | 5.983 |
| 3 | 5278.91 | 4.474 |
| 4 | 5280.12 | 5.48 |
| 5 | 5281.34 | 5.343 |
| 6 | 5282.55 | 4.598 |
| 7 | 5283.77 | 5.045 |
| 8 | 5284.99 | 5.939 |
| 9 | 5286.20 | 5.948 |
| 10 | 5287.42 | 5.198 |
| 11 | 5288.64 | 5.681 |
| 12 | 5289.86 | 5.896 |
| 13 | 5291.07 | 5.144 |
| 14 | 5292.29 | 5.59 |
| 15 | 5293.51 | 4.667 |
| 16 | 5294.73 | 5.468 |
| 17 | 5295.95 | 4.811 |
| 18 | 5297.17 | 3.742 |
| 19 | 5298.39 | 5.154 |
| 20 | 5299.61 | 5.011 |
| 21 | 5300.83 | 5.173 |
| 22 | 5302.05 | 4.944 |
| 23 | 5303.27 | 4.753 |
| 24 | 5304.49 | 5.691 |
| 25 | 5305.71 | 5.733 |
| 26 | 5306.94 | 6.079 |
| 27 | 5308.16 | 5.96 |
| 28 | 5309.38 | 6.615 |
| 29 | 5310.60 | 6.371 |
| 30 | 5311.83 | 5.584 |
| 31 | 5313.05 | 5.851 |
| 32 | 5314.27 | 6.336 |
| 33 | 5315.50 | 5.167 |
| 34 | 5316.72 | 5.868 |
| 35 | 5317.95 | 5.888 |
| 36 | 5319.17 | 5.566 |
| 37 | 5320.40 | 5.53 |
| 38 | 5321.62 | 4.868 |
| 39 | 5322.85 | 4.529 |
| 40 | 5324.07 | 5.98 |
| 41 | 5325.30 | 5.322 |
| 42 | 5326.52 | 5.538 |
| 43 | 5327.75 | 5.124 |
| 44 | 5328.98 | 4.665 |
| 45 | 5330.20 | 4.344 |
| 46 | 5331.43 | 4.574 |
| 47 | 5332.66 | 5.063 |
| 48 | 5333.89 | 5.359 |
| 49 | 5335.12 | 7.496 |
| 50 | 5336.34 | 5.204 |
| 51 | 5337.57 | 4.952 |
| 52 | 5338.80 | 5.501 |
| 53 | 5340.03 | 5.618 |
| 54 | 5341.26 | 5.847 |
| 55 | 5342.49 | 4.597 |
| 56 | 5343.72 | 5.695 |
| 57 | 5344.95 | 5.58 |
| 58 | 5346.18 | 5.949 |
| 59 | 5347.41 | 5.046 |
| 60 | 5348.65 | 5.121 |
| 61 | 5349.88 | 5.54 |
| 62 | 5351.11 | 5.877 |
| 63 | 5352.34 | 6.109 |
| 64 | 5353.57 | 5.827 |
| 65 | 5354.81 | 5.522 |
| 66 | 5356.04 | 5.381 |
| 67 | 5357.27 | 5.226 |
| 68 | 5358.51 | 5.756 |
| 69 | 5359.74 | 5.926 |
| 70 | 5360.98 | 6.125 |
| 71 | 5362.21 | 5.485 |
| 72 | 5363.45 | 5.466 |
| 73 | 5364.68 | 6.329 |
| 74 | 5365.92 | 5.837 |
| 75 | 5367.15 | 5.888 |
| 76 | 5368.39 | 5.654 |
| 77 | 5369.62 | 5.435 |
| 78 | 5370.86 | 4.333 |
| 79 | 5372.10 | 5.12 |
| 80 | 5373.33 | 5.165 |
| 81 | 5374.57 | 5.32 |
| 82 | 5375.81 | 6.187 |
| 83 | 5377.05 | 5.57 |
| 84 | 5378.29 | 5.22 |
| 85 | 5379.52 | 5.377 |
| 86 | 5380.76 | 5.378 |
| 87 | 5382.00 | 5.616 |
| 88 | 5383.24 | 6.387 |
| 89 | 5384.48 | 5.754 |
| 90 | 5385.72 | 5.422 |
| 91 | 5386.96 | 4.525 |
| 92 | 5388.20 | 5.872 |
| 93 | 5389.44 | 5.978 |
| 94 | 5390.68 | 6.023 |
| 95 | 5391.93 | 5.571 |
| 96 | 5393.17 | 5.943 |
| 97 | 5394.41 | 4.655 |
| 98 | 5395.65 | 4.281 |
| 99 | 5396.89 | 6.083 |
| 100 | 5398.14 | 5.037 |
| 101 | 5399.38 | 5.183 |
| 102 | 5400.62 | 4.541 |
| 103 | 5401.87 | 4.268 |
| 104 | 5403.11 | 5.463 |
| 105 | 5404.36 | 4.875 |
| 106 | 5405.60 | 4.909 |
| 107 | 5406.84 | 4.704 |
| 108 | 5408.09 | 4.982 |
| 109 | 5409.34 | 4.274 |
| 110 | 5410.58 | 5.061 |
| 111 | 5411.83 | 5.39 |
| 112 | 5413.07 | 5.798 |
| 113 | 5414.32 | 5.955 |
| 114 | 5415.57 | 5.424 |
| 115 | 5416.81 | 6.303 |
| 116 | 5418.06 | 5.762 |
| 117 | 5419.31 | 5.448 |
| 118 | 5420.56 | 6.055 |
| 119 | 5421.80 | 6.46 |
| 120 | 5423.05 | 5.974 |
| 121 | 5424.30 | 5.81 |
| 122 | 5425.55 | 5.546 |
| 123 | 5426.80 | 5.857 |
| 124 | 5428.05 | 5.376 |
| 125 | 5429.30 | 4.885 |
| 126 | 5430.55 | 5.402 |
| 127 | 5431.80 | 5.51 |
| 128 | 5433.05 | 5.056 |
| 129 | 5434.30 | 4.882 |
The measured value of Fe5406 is 2.3 angstroms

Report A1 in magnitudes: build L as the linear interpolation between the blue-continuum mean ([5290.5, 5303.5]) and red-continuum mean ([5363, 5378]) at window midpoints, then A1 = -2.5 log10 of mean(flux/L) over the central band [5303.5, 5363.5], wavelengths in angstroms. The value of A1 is -0.065 mag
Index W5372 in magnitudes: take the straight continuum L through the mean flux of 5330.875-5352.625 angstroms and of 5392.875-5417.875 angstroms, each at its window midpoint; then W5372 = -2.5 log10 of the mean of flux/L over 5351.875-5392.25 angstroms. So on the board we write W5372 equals -0.05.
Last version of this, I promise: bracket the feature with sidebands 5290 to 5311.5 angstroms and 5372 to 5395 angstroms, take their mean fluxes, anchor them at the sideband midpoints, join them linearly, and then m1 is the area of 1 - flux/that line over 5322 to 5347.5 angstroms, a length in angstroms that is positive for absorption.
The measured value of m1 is 0.5 angstroms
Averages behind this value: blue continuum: 5.36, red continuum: 5.54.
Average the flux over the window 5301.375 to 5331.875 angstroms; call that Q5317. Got 5.48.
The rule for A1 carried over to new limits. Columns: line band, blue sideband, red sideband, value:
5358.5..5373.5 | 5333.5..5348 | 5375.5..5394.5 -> 0.00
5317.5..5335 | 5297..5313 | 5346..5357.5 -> 0.06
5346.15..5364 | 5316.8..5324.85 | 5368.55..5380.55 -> -0.05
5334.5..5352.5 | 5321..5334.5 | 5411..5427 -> -0.09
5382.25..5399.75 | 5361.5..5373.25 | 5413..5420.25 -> 0.03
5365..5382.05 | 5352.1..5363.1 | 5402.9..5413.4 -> 0.01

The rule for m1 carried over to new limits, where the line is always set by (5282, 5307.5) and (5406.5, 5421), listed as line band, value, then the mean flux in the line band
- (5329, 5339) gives 0.08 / 5.27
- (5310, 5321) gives -1.07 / 5.79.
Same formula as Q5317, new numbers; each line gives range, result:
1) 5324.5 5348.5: 5.34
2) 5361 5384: 5.56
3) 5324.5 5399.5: 5.48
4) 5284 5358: 5.45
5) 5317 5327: 5.42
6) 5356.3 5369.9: 5.74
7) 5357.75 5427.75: 5.48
